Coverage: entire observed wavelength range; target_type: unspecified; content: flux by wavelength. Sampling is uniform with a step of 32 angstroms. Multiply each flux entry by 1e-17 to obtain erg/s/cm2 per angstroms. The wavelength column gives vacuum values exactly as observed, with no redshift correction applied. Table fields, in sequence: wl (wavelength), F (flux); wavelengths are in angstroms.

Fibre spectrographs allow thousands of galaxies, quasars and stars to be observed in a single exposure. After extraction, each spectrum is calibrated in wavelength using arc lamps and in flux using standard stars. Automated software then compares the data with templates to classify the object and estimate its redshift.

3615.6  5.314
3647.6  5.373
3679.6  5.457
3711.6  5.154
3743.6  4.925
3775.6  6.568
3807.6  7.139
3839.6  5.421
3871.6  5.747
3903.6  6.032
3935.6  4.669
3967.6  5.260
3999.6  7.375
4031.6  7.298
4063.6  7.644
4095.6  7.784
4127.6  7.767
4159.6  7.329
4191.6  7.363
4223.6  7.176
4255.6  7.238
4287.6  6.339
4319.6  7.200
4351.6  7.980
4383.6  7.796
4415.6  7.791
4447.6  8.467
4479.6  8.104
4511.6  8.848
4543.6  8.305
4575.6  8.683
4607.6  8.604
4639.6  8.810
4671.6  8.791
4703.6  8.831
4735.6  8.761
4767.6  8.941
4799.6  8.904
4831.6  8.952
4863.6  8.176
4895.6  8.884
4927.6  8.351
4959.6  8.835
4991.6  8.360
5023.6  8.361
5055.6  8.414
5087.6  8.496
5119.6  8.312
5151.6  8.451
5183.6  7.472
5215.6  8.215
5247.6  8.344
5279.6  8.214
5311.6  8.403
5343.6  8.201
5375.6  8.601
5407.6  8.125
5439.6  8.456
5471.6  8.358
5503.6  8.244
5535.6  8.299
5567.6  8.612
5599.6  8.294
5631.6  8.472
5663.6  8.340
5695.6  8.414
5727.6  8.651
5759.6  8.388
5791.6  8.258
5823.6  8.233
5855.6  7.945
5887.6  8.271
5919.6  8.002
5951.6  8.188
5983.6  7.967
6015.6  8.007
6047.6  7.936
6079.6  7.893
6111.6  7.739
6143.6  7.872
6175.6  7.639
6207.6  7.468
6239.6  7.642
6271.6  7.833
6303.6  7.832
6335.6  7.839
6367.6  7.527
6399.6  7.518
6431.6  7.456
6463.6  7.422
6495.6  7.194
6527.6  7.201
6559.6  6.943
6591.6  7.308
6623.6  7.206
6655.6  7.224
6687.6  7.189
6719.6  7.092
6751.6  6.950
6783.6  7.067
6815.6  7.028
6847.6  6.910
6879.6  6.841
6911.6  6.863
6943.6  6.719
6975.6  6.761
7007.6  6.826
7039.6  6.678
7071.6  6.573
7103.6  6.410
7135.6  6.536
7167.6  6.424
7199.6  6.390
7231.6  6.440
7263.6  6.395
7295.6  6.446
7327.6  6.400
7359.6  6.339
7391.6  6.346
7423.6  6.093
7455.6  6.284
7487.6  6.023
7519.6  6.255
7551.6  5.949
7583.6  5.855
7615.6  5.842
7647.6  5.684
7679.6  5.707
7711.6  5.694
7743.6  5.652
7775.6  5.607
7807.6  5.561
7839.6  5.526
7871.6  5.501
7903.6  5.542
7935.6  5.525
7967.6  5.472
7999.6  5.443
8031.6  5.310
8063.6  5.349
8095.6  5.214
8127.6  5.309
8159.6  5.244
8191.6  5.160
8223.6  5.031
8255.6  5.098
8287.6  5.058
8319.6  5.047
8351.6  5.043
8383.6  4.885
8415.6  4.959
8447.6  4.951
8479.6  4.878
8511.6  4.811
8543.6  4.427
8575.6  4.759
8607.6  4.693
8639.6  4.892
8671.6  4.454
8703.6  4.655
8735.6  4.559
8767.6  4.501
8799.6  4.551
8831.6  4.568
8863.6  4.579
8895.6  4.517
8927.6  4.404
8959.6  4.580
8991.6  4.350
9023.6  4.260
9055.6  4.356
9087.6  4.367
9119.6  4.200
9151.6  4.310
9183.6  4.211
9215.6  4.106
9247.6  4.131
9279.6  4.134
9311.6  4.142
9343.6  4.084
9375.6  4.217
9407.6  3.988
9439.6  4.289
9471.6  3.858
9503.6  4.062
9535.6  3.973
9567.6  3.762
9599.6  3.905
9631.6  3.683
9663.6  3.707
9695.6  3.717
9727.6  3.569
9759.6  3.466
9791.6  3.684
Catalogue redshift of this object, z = 0.00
